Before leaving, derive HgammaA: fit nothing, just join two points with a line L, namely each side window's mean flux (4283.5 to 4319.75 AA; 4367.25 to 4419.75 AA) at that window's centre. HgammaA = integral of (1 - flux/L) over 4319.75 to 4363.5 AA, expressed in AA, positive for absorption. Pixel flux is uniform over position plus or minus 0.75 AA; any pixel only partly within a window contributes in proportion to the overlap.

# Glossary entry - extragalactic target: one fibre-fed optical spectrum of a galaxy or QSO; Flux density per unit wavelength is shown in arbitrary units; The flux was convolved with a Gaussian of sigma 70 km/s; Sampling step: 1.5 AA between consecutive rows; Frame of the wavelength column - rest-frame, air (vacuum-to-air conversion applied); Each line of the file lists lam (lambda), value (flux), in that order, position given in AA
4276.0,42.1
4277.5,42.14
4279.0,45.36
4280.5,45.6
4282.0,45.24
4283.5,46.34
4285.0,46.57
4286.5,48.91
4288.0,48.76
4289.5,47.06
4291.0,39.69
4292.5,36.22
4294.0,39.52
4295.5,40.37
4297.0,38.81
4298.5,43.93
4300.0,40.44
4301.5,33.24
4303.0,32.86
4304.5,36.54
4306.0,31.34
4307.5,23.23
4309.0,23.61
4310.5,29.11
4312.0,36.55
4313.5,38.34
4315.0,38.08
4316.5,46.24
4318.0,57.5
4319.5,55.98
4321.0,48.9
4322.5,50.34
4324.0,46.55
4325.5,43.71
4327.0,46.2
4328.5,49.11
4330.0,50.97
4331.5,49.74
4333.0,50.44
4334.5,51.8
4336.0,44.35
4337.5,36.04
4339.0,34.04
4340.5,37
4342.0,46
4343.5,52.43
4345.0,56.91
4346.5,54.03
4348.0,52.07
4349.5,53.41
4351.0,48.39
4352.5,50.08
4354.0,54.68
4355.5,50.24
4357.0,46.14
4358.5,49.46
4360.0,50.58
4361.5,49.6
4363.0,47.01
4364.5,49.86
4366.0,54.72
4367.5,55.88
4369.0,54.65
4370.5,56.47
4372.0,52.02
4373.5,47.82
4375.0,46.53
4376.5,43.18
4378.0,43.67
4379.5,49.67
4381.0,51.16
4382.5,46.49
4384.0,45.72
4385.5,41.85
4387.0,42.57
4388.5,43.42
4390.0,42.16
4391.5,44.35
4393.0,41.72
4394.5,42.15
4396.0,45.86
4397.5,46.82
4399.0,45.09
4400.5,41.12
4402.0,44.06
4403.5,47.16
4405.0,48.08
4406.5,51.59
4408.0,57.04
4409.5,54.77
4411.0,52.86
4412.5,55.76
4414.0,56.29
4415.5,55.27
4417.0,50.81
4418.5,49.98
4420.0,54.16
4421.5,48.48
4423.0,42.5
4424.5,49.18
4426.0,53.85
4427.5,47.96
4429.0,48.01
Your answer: -5.0 AA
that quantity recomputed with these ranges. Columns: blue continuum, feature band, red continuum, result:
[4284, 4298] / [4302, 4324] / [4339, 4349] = 2.95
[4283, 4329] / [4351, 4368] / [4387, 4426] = -2.05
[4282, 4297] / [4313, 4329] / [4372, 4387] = -1.06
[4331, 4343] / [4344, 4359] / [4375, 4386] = -2.39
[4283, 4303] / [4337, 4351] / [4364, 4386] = -0.17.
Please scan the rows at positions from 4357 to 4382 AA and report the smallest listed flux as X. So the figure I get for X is 43.18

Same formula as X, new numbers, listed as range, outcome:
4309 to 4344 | 23.61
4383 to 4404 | 41.12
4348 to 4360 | 46.14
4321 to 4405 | 34.04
